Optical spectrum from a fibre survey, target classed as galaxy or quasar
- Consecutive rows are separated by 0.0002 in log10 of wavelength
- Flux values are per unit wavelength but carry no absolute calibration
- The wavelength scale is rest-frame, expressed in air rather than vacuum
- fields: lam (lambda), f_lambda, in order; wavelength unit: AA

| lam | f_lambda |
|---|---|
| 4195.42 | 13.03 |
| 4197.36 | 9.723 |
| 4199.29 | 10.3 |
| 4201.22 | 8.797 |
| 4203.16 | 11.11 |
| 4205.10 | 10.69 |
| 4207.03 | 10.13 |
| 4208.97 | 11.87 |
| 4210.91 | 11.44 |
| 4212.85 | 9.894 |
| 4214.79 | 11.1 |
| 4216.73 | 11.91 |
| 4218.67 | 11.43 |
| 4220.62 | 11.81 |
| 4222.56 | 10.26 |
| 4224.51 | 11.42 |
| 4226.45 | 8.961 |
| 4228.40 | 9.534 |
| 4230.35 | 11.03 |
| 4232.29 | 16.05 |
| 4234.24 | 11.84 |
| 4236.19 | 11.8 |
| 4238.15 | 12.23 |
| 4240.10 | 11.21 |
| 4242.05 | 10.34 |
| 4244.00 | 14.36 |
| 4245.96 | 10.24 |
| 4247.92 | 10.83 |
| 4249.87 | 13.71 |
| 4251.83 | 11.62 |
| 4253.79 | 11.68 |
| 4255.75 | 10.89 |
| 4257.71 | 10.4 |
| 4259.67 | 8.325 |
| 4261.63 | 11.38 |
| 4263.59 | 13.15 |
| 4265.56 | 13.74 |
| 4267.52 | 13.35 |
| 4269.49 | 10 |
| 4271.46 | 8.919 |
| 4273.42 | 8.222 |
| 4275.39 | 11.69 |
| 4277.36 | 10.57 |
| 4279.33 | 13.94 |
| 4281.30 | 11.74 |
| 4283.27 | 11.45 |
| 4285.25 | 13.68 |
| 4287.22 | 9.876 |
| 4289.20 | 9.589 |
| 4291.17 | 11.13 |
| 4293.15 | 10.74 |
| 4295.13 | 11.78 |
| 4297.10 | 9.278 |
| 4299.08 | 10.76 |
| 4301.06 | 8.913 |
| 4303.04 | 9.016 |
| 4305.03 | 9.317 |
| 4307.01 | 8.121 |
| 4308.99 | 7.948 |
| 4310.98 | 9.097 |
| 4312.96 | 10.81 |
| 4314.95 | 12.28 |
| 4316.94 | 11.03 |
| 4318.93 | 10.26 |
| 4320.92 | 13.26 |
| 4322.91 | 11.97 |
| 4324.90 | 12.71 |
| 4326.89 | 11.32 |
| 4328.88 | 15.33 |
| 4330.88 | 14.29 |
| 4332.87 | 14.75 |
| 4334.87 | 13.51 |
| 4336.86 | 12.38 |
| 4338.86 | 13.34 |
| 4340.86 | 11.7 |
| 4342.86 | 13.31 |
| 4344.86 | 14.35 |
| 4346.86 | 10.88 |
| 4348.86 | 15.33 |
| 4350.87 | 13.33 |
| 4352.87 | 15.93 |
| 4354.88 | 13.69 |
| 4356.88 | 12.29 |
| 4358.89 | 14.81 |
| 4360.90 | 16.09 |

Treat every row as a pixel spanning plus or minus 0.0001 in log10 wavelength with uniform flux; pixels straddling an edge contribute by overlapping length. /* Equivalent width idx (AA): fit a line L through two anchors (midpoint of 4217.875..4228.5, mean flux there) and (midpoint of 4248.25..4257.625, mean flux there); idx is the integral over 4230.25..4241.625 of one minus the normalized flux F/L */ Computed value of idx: -1.3 AA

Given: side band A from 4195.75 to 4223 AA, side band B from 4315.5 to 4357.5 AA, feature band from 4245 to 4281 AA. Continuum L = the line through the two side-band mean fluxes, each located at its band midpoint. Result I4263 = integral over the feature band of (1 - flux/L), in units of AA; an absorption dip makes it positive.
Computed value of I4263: 1.5 AA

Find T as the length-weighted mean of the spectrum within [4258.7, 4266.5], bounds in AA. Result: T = 11.6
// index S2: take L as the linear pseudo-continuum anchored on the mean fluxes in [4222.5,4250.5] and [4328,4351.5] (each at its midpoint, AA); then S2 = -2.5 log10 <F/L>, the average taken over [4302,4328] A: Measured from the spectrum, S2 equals 0.23 mag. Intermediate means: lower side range 11.6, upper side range 13.5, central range 10.6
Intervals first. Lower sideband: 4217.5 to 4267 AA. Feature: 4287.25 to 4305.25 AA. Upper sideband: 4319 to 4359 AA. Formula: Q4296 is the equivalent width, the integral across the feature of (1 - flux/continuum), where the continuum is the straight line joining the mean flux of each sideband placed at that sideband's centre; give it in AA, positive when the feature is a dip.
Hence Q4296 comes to 3.52 AA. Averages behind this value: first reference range 11.5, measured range 10.1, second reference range 13.3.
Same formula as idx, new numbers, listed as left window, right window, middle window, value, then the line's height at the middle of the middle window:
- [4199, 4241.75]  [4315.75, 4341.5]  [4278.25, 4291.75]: 0.52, 12.1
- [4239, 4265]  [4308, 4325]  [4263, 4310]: 2.13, 11.2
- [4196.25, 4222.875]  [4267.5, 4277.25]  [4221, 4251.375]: -3.14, 10.5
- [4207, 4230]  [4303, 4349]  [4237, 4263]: -0.46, 11.2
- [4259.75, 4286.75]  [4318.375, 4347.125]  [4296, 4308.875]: 3.23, 12.2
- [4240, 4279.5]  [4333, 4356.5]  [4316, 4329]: 0.84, 12.9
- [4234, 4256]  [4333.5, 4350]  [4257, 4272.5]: 1.13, 12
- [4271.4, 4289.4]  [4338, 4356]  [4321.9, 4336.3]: -0.54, 12.9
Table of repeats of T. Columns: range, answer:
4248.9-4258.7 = 11.7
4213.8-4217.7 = 11.5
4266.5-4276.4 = 10.5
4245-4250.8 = 11.6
